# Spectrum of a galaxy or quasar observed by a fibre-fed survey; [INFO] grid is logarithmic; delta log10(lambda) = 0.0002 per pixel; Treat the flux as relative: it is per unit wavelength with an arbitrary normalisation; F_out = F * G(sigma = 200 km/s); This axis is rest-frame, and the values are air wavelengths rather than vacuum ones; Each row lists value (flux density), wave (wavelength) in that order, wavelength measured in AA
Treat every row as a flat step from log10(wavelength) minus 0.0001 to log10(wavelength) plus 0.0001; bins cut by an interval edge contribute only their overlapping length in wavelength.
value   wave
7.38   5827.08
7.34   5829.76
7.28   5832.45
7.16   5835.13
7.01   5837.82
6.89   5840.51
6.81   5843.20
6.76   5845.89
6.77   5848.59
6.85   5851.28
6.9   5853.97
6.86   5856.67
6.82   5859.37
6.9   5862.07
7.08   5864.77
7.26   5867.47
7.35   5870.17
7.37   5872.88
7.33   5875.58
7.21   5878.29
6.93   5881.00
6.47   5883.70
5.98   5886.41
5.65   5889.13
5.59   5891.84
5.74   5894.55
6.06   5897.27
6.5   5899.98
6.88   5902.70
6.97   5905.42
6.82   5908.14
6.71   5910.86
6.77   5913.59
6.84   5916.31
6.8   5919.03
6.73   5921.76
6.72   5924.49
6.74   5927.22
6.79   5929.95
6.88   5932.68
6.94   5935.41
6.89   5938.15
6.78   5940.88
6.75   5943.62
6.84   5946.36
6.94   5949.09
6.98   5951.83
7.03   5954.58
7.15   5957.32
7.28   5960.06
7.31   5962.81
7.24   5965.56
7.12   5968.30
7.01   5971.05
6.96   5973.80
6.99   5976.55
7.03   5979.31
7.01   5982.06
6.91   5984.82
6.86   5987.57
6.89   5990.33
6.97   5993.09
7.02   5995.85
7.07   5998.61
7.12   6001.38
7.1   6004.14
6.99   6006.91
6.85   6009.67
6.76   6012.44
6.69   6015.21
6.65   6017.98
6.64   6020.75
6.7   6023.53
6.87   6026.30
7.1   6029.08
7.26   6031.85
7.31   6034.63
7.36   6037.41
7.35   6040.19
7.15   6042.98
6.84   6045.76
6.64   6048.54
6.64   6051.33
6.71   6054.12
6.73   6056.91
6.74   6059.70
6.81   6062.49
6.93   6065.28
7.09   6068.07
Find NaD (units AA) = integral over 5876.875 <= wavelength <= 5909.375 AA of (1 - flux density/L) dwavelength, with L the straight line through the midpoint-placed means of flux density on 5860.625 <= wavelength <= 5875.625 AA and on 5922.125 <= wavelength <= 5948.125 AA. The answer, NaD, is 3.03 AA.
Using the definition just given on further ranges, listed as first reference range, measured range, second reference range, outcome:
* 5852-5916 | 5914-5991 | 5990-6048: -1.1 AA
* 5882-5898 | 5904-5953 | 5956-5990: -2.8 AA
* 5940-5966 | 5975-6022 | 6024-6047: 1.1 AA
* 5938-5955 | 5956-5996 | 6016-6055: -0.9 AA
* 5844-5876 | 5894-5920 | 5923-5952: 1.0 AA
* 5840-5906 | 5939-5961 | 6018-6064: -0.5 AA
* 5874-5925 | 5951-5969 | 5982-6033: -1.1 AA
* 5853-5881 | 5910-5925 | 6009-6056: 0.6 AA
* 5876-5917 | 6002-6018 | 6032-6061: -0.1 AA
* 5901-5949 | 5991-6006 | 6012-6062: -0.4 AA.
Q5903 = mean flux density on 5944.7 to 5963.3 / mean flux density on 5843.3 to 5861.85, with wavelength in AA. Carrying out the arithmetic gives 1.03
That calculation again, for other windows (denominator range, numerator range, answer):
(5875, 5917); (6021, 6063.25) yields 1.07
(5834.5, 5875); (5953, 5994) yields 1.01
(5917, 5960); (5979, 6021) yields 1.01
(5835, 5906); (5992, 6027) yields 1.02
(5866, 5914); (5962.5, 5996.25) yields 1.06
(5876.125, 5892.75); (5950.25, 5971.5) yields 1.12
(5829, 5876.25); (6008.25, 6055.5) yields 0.98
